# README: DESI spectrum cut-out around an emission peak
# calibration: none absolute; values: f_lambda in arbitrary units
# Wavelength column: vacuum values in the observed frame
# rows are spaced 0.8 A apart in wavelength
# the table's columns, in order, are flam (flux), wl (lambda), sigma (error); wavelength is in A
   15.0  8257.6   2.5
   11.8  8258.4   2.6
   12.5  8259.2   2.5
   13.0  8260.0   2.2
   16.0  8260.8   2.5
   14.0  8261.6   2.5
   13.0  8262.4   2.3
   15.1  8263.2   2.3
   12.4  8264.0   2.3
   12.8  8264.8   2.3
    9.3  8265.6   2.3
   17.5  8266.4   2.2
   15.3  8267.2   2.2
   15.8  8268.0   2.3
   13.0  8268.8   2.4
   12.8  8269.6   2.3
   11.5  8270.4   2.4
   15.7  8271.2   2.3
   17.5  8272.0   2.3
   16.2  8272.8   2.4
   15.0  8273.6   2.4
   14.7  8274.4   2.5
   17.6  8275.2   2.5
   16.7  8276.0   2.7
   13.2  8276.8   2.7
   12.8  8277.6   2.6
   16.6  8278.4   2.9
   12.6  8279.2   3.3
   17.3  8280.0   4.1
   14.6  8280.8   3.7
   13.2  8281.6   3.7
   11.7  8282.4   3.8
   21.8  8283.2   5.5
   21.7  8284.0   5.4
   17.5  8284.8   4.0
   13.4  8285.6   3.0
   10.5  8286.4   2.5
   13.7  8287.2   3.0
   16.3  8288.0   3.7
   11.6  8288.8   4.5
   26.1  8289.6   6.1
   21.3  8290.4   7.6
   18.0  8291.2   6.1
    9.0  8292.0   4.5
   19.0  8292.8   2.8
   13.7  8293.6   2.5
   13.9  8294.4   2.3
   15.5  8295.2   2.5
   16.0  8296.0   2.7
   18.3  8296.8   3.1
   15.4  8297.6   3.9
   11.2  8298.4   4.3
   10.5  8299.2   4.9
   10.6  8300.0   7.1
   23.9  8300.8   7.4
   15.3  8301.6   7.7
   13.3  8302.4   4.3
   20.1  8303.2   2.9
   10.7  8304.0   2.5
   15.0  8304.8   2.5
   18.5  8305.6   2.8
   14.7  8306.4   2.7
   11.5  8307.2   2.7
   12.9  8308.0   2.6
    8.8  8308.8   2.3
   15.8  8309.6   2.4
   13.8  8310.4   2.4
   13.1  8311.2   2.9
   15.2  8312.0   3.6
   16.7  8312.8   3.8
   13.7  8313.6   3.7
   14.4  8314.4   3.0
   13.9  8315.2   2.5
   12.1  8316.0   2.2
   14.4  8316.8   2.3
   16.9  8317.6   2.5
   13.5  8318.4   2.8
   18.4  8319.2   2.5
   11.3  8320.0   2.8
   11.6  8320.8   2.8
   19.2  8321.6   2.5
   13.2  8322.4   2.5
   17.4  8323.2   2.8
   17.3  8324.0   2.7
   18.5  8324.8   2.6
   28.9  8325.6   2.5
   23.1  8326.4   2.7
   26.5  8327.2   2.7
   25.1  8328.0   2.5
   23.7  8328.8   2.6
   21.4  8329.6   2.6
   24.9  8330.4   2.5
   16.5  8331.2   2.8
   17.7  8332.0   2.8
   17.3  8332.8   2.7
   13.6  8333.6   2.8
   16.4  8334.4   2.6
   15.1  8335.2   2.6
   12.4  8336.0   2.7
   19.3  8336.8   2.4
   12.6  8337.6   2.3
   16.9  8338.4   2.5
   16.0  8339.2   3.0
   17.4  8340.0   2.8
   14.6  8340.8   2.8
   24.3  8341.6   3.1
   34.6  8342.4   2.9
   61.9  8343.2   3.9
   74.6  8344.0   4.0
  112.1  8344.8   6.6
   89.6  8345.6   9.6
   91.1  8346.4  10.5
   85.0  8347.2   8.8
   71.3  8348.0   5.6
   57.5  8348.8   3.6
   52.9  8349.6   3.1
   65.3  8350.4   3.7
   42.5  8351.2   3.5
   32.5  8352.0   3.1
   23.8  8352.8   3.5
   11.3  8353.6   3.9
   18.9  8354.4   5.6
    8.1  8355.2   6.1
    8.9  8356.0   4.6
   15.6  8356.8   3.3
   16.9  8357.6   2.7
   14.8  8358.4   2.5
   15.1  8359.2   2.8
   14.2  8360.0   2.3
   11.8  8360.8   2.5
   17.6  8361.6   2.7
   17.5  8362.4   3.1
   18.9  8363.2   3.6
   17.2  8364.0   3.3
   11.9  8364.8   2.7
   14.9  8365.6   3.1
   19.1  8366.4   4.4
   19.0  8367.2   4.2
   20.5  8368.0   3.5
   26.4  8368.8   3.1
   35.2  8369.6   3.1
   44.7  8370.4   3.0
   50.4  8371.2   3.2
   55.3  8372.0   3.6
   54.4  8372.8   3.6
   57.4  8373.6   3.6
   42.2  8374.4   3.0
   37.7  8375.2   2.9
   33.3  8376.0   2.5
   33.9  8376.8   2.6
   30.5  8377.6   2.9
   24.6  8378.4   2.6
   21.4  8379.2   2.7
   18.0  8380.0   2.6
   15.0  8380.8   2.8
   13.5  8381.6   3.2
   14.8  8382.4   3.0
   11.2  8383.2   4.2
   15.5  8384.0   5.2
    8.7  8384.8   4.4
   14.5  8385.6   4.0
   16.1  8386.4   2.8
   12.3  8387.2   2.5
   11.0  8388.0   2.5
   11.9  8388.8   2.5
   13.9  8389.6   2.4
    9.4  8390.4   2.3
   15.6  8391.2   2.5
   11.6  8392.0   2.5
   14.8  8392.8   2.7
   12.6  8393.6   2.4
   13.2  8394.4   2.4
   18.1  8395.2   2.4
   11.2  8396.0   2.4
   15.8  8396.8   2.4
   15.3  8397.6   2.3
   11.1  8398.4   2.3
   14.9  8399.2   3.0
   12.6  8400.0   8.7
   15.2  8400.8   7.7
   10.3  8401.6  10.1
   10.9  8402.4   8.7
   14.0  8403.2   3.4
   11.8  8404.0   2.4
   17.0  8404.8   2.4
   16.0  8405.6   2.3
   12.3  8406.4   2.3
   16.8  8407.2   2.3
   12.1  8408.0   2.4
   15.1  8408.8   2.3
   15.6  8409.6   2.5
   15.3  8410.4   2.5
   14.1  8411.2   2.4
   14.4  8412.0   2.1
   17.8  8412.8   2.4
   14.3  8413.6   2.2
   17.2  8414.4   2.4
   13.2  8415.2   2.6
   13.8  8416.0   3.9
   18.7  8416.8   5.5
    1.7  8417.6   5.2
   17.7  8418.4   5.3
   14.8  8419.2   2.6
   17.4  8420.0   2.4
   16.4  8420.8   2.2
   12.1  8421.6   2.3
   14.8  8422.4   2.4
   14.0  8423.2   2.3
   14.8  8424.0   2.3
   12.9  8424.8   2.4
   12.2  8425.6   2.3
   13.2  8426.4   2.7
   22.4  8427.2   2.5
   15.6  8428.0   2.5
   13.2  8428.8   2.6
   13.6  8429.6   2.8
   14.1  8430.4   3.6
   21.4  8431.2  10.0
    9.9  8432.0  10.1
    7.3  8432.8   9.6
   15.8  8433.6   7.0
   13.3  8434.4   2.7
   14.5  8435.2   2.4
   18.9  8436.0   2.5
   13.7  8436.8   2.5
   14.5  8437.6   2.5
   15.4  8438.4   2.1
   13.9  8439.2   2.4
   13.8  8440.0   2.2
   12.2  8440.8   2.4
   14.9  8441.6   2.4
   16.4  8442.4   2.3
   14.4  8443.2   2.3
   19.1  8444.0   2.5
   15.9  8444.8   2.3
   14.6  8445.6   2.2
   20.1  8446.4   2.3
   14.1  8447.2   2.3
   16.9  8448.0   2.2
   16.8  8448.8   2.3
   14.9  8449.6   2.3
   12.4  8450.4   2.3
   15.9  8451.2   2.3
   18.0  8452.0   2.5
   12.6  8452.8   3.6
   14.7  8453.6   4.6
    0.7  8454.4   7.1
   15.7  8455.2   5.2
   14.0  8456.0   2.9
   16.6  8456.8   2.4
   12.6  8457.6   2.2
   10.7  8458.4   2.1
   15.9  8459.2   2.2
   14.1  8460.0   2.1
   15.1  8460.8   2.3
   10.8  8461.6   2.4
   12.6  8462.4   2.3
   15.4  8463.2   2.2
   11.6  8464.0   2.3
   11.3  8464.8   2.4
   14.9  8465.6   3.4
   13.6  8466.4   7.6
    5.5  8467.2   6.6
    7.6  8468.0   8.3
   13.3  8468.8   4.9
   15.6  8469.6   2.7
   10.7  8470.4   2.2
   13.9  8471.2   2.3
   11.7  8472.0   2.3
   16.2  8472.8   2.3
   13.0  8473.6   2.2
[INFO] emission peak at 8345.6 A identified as H-alpha 6563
